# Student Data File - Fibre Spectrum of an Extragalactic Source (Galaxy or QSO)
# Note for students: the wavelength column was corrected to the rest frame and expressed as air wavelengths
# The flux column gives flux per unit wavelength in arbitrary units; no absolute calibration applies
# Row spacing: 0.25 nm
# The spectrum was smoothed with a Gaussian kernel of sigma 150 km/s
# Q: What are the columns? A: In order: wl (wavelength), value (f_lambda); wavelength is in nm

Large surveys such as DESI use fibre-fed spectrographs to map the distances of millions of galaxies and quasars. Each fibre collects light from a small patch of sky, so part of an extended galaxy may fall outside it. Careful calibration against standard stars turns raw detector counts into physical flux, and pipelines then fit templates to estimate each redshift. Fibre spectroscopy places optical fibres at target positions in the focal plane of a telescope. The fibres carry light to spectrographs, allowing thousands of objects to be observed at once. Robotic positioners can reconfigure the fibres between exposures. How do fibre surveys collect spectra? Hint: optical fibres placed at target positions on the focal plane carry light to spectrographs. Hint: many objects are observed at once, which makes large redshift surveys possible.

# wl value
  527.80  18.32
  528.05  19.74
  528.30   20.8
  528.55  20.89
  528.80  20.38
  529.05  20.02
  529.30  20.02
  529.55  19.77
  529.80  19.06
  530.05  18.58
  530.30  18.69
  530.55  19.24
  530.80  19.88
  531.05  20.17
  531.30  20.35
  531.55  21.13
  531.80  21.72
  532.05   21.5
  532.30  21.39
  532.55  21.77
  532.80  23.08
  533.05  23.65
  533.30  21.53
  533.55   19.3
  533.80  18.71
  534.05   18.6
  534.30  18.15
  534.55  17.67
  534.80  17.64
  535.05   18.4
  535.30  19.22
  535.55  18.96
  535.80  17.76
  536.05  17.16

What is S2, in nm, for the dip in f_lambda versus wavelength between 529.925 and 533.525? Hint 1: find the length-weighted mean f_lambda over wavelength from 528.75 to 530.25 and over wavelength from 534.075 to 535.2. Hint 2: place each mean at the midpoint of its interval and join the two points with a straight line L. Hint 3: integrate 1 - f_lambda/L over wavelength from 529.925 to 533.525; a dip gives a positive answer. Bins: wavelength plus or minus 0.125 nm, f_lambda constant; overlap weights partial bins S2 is -0.378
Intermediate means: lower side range 19.6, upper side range 18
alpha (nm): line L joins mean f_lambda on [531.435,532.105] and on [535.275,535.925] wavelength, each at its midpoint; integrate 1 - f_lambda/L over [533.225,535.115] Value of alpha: 0.09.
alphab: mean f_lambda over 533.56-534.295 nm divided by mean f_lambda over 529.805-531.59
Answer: 1.0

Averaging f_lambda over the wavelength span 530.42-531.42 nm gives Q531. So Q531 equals 19.9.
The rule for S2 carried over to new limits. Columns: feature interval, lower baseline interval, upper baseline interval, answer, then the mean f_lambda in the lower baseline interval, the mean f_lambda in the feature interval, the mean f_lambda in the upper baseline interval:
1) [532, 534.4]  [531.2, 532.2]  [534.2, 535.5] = -0.11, 21.2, 20.8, 18.3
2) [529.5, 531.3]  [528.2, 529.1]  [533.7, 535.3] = 0.04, 20.6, 19.4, 18.3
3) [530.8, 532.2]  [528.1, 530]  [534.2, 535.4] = -0.12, 20.1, 20.9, 18.2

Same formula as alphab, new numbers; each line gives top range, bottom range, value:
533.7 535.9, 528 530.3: 0.92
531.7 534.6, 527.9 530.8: 1.05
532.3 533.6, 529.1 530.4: 1.14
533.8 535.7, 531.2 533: 0.85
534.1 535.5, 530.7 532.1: 0.88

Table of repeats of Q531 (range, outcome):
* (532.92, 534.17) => 20.4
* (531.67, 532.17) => 21.6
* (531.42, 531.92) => 21.4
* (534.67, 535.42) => 18.4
